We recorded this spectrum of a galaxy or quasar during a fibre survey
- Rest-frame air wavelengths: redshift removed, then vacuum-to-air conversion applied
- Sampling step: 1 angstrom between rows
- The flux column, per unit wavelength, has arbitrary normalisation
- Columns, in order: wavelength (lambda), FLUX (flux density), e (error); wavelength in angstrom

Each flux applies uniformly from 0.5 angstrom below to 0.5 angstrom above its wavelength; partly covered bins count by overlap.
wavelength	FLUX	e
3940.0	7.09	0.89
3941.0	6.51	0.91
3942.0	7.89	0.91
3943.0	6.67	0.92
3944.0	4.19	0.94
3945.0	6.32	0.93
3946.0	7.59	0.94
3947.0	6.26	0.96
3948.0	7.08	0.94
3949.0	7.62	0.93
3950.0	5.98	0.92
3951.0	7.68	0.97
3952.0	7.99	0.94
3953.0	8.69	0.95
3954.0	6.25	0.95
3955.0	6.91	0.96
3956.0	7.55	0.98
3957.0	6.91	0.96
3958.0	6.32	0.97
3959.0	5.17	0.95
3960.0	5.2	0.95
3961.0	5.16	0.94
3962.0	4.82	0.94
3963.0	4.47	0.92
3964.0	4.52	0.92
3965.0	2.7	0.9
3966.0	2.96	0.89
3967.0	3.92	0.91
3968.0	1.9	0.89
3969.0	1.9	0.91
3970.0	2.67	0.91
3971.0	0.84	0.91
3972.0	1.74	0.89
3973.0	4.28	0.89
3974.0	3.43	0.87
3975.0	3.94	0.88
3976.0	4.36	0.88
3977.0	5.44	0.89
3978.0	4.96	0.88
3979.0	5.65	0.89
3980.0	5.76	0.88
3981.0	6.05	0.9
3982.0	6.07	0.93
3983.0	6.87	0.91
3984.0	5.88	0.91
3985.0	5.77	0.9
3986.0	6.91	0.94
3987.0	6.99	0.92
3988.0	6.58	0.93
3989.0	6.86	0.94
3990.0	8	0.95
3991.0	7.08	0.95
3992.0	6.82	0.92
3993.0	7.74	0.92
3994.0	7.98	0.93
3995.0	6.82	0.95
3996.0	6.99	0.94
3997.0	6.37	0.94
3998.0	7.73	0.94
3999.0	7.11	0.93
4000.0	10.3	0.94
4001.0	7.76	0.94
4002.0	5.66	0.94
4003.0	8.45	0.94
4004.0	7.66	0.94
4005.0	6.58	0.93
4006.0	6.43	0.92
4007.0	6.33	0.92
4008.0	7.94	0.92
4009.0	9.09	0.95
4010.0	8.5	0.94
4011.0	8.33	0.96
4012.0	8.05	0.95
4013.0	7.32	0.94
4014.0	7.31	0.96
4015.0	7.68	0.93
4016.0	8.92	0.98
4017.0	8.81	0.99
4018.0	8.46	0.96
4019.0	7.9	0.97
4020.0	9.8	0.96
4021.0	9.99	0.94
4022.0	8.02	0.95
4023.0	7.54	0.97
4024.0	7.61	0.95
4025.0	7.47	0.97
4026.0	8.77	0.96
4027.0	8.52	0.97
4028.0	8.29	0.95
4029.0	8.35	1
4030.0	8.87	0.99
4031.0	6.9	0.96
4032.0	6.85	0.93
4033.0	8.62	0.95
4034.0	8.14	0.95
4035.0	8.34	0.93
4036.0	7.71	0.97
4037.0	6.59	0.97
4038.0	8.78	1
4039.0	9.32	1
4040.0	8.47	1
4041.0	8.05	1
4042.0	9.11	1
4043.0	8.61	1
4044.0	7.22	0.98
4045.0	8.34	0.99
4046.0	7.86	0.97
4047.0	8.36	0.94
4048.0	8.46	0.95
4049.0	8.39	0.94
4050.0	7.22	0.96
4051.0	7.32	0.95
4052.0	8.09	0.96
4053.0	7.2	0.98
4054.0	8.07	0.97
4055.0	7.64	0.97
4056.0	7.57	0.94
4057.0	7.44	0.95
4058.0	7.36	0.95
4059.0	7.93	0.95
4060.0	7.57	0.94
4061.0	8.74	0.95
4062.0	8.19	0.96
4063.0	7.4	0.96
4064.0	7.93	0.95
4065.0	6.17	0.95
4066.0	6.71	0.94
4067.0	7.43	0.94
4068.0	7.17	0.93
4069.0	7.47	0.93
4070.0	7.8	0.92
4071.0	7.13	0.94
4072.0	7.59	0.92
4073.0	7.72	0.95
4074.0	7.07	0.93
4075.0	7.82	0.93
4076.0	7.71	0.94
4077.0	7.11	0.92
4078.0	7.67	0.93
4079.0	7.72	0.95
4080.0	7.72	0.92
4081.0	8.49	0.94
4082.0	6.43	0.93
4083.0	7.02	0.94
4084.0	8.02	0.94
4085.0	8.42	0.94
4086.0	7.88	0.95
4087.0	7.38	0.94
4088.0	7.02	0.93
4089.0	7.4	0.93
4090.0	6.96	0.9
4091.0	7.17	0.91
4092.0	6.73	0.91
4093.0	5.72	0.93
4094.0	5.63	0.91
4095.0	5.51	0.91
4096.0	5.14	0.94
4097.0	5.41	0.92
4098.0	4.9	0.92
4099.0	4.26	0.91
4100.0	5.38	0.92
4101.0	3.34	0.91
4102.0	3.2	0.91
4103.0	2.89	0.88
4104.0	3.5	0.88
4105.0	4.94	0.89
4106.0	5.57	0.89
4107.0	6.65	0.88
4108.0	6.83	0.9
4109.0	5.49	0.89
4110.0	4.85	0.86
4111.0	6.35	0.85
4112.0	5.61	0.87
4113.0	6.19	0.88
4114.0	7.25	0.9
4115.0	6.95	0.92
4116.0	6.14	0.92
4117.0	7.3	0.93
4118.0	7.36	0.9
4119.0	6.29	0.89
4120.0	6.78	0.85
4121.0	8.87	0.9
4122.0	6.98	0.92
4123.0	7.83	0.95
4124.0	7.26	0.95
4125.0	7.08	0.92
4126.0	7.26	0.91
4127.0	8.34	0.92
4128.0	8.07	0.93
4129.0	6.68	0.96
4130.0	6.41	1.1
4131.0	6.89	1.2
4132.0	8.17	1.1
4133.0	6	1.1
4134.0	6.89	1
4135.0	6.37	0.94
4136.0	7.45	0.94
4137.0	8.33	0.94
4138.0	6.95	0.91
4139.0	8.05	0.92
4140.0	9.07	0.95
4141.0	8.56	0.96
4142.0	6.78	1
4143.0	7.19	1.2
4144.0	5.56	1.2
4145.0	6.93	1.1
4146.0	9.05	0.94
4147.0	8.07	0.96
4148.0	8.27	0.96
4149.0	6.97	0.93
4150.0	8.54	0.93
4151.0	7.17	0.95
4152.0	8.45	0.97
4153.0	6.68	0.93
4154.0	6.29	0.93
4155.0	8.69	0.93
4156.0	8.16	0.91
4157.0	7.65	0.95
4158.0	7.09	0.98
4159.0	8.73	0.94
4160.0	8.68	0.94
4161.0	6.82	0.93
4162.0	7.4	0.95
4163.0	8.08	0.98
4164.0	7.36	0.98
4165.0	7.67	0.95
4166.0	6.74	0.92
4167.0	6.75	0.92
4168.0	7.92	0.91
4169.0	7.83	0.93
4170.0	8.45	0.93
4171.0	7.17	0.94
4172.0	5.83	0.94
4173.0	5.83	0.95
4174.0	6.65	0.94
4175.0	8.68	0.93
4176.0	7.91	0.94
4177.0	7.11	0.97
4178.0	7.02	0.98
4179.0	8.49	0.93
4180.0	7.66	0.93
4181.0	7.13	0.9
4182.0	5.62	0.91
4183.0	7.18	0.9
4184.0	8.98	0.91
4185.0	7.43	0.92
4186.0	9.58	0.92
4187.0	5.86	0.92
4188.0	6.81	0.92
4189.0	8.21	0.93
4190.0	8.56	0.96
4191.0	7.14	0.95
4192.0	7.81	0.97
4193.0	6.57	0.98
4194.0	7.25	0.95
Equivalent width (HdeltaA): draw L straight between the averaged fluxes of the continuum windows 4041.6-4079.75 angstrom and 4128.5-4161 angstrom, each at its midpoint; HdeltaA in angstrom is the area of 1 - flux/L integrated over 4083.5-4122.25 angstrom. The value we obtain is 7.6 angstrom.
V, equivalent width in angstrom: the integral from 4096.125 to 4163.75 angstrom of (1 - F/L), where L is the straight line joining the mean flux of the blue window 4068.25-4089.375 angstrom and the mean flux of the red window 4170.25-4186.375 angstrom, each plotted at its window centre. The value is 5.7 angstrom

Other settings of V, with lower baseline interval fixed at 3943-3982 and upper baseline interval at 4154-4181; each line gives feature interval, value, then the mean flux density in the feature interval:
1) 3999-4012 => -4.8 angstrom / 7.74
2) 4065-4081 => -2.5 angstrom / 7.45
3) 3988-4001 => -4.5 angstrom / 7.46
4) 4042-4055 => -3.8 angstrom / 7.96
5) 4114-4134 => -0.5 angstrom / 7.19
